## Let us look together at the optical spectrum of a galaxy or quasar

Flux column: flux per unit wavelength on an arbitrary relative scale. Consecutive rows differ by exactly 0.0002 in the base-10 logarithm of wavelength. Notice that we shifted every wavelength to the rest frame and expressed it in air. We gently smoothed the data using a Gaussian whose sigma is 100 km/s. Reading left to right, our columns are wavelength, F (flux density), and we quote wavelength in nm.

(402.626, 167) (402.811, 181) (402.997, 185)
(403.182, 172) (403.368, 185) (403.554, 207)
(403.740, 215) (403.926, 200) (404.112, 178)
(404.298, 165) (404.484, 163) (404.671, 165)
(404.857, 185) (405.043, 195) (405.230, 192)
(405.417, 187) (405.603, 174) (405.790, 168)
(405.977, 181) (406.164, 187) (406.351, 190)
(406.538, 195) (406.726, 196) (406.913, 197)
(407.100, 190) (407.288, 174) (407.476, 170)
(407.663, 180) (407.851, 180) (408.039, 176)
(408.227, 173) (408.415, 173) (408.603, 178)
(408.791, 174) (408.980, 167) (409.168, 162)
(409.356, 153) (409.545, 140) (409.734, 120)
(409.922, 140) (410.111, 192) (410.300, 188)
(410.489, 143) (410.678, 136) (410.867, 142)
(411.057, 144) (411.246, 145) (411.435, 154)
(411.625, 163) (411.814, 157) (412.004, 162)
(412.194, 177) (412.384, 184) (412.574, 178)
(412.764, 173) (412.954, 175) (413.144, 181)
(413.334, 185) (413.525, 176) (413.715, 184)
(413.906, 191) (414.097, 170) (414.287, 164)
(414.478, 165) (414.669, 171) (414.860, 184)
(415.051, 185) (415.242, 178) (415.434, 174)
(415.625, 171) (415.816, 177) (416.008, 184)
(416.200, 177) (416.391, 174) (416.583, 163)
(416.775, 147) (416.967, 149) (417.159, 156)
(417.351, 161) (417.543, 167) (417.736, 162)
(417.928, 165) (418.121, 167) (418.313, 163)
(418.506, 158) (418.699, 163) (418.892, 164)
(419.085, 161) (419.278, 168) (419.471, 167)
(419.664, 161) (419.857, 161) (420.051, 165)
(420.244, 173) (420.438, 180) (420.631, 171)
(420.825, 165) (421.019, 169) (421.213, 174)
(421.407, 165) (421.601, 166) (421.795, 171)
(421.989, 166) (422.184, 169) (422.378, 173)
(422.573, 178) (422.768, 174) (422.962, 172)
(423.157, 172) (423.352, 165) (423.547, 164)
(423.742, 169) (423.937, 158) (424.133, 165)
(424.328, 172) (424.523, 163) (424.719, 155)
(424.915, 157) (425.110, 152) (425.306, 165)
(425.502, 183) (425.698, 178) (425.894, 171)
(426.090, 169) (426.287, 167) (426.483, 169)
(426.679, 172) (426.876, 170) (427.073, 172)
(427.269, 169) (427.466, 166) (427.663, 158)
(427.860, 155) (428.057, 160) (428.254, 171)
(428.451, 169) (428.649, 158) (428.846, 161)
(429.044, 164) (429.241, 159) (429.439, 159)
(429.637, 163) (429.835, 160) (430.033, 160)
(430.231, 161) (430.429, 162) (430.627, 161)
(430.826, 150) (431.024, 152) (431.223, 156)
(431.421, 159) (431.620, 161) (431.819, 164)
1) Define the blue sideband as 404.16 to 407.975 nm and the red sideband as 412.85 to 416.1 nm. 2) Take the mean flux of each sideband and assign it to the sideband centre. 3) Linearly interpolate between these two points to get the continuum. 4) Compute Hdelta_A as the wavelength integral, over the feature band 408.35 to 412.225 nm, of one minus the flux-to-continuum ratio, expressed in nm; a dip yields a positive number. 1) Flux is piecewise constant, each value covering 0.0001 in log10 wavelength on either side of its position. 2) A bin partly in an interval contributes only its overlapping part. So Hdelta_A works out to 0.48 nm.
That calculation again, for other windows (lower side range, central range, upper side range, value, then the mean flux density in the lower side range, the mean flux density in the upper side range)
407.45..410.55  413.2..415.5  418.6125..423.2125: -0.14 nm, 165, 169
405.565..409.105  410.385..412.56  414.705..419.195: 0.23 nm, 180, 167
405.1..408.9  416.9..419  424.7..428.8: 0.14 nm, 182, 166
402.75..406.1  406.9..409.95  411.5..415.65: 0.21 nm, 183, 175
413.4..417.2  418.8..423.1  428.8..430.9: -0.03 nm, 172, 160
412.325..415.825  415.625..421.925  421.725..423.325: 0.29 nm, 177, 172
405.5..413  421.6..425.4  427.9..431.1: -0.08 nm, 169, 161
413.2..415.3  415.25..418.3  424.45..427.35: 0.16 nm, 178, 167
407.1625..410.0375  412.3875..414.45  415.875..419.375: -0.17 nm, 164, 164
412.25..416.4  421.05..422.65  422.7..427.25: 0.00 nm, 177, 168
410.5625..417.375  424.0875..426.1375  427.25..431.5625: -0.05 nm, 168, 160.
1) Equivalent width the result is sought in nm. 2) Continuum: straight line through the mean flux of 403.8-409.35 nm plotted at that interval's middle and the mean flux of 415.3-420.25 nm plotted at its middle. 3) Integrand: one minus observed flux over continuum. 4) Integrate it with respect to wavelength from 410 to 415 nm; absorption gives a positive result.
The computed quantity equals 0.094 nm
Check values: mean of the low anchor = 180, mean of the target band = 169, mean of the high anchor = 165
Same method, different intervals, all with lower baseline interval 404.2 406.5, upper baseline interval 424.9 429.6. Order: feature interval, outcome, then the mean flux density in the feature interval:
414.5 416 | -0.03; 177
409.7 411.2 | 0.21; 152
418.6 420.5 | 0.05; 166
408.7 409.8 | 0.15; 153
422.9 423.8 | 0.00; 168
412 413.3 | -0.02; 177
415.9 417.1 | 0.05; 165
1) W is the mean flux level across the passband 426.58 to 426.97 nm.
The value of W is 171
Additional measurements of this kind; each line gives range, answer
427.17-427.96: 162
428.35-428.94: 163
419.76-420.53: 170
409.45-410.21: 148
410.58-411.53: 144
